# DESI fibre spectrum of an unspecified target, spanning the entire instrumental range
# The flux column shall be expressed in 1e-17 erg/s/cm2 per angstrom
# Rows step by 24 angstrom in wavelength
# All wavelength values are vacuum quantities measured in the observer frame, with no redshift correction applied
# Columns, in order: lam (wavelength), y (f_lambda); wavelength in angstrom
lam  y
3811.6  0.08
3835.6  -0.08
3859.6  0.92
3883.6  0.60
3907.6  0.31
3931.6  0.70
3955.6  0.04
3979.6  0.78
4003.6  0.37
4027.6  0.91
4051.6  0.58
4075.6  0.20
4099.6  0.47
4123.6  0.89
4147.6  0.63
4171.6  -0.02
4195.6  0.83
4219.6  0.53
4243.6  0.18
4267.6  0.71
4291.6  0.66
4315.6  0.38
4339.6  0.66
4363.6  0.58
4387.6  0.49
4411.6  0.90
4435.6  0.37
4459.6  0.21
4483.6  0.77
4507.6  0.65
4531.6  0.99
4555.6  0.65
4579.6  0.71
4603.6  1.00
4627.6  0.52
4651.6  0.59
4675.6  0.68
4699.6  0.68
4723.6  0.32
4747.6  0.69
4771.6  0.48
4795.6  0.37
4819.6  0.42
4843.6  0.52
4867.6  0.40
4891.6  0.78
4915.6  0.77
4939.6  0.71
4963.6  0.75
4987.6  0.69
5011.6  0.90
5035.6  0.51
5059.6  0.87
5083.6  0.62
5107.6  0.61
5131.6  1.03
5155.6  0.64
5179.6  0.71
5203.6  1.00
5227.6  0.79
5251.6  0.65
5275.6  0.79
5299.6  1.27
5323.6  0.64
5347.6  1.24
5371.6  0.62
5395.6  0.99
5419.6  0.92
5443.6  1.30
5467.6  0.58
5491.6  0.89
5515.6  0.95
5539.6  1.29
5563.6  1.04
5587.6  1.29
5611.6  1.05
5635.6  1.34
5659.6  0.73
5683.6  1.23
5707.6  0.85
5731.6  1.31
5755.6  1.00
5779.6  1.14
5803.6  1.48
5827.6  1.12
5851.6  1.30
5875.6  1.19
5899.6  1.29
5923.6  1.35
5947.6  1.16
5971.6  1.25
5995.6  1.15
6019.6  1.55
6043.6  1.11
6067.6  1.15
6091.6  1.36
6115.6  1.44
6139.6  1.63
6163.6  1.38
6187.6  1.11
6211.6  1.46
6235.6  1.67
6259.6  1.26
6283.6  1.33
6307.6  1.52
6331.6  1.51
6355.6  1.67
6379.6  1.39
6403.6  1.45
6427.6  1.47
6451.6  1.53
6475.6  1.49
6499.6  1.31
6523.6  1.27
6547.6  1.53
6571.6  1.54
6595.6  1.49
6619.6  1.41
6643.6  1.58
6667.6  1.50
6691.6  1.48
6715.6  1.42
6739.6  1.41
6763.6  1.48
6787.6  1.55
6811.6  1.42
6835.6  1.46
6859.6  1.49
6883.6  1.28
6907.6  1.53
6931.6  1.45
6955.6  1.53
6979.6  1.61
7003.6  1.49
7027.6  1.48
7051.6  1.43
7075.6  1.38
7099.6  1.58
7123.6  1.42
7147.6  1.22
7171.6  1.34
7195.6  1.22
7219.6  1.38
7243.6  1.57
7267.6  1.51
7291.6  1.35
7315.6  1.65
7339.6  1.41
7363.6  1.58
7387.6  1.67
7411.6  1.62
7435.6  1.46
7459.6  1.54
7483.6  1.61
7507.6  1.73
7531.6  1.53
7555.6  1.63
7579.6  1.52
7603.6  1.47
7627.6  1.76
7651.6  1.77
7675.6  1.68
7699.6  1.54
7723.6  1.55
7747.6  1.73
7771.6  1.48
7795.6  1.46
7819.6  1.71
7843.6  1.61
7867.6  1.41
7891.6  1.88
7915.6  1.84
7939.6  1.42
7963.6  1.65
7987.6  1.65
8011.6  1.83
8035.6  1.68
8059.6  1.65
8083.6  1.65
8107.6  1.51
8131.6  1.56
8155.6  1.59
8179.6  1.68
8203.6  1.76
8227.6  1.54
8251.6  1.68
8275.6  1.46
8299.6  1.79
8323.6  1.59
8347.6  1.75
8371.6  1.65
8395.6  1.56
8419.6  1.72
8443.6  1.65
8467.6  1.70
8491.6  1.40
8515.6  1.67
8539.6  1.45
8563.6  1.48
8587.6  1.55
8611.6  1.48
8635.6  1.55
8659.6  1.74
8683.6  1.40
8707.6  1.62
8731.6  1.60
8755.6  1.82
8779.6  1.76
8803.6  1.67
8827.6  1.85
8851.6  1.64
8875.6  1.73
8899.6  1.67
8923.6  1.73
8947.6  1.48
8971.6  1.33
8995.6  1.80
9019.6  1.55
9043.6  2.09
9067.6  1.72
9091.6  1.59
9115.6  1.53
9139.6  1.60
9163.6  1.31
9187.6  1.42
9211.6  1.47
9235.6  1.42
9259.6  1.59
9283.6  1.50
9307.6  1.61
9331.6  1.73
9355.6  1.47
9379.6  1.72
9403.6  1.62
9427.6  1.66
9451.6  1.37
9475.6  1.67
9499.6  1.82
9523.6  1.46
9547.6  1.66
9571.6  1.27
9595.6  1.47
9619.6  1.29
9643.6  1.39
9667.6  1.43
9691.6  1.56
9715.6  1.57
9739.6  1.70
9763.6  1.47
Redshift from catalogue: 0.38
